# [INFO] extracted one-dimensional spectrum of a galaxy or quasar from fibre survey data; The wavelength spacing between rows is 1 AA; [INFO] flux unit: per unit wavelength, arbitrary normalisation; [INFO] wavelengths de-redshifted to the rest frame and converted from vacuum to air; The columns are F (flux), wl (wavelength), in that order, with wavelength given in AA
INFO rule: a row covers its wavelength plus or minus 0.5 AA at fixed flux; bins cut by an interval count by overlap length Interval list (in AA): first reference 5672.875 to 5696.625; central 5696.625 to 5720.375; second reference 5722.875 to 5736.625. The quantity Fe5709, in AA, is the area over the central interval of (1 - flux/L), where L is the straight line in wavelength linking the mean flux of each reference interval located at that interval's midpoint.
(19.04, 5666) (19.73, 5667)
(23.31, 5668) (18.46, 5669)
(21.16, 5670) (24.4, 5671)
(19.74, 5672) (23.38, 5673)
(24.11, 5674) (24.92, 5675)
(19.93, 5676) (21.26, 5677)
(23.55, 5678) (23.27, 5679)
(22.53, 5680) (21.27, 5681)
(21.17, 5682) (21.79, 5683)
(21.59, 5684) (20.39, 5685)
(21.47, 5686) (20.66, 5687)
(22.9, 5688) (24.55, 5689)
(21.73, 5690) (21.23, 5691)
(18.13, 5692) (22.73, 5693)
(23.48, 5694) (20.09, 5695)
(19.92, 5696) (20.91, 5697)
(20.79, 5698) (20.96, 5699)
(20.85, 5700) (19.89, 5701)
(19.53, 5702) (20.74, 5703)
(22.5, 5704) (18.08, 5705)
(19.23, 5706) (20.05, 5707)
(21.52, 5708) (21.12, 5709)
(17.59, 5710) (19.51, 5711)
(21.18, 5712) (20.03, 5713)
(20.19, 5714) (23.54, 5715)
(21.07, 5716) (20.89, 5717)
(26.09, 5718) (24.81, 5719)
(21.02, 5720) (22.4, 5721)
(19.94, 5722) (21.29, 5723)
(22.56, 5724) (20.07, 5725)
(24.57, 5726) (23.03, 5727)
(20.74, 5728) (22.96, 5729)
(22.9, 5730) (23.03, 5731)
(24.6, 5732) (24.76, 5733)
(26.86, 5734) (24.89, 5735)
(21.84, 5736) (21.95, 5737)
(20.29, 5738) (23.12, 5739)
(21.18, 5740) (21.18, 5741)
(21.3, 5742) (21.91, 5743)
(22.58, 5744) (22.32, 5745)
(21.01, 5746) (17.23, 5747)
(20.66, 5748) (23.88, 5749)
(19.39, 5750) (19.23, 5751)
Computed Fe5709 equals 1.7 AA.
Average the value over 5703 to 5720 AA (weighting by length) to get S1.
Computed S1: 21.1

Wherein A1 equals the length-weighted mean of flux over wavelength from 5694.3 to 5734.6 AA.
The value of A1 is 21.6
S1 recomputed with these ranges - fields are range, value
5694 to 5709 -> 20.5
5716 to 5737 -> 22.9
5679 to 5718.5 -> 21.1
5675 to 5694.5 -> 21.9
